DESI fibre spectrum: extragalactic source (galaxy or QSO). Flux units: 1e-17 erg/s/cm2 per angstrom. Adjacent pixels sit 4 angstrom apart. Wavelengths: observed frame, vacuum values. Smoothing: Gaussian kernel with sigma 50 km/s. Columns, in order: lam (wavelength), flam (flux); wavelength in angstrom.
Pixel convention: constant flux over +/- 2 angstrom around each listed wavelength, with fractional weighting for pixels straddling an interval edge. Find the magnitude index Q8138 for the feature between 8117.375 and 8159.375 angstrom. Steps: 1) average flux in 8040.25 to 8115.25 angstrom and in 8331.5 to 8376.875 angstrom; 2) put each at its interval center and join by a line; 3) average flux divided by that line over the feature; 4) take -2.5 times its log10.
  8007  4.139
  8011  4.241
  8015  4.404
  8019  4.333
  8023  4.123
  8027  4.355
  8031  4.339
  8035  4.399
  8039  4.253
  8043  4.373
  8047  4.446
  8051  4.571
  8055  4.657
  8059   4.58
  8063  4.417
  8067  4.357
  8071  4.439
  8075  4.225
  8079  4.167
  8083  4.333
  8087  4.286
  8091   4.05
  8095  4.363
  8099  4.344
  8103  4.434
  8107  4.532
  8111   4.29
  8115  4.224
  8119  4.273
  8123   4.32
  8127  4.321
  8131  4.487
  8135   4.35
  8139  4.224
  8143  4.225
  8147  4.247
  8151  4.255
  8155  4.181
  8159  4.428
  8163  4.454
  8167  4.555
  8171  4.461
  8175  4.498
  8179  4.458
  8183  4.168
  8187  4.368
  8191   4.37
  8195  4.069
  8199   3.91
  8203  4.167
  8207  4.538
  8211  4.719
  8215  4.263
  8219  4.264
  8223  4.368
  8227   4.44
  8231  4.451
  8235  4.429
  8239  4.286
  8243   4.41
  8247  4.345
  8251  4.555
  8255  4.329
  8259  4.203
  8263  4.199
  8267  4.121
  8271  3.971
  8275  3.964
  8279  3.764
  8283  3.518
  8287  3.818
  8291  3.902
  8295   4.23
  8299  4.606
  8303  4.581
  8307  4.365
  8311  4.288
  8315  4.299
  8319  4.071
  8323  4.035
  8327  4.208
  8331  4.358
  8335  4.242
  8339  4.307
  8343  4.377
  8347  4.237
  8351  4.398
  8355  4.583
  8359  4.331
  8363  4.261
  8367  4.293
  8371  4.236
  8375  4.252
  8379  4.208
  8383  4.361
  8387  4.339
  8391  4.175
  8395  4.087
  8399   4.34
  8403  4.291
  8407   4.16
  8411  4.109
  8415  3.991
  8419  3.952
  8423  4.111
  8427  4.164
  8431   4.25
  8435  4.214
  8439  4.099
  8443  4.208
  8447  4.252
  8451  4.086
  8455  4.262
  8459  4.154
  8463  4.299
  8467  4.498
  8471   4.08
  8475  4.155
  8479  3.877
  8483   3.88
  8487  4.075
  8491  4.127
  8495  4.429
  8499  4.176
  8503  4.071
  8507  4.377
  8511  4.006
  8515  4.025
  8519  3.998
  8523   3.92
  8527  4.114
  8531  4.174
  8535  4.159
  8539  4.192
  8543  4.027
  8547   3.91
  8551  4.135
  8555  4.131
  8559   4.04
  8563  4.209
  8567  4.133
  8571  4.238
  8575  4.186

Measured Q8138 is 0.02 mag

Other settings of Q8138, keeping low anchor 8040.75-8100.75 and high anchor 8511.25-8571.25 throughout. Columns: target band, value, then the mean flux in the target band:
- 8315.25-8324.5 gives 0.03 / 4.1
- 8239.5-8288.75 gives 0.04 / 4.11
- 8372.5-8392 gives -0.02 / 4.27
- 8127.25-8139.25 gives -0.01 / 4.37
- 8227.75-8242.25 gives -0.03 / 4.39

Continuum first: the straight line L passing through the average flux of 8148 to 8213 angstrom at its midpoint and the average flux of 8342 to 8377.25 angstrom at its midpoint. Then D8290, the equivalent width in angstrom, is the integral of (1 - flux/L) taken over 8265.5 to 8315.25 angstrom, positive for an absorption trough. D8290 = 2.7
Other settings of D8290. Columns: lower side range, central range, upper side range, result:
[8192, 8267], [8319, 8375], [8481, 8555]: -0.7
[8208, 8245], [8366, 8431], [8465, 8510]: 0.8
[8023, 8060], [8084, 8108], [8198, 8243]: 0.4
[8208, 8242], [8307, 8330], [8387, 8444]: 0.4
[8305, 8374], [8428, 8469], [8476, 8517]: -0.7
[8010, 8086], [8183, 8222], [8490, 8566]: 0.0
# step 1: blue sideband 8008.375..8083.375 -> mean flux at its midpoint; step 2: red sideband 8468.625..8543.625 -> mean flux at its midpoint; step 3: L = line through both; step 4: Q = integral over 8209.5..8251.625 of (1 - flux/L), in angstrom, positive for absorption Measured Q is -1.4 angstrom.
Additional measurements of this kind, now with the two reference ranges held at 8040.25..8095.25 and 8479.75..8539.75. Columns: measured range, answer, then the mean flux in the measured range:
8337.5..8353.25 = -0.48 angstrom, 4.33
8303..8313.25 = -0.35 angstrom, 4.38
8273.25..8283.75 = 1.18 angstrom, 3.77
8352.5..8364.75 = -0.57 angstrom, 4.39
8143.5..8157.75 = 0.29 angstrom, 4.24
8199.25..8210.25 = -0.08 angstrom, 4.32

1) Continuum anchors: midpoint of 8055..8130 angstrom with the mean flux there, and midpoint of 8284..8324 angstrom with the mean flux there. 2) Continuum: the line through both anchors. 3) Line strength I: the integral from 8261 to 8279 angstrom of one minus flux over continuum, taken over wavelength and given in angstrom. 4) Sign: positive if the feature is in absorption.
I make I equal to 0.84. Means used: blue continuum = 4.34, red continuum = 4.21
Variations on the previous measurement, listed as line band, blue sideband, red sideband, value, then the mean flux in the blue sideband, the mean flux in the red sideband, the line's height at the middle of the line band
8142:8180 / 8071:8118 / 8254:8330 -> -1.2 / 4.3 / 4.13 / 4.24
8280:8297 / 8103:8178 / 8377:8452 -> 1.6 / 4.36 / 4.18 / 4.26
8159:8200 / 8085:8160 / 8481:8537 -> -0.7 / 4.31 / 4.11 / 4.28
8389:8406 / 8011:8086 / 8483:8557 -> -0.2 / 4.37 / 4.11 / 4.18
